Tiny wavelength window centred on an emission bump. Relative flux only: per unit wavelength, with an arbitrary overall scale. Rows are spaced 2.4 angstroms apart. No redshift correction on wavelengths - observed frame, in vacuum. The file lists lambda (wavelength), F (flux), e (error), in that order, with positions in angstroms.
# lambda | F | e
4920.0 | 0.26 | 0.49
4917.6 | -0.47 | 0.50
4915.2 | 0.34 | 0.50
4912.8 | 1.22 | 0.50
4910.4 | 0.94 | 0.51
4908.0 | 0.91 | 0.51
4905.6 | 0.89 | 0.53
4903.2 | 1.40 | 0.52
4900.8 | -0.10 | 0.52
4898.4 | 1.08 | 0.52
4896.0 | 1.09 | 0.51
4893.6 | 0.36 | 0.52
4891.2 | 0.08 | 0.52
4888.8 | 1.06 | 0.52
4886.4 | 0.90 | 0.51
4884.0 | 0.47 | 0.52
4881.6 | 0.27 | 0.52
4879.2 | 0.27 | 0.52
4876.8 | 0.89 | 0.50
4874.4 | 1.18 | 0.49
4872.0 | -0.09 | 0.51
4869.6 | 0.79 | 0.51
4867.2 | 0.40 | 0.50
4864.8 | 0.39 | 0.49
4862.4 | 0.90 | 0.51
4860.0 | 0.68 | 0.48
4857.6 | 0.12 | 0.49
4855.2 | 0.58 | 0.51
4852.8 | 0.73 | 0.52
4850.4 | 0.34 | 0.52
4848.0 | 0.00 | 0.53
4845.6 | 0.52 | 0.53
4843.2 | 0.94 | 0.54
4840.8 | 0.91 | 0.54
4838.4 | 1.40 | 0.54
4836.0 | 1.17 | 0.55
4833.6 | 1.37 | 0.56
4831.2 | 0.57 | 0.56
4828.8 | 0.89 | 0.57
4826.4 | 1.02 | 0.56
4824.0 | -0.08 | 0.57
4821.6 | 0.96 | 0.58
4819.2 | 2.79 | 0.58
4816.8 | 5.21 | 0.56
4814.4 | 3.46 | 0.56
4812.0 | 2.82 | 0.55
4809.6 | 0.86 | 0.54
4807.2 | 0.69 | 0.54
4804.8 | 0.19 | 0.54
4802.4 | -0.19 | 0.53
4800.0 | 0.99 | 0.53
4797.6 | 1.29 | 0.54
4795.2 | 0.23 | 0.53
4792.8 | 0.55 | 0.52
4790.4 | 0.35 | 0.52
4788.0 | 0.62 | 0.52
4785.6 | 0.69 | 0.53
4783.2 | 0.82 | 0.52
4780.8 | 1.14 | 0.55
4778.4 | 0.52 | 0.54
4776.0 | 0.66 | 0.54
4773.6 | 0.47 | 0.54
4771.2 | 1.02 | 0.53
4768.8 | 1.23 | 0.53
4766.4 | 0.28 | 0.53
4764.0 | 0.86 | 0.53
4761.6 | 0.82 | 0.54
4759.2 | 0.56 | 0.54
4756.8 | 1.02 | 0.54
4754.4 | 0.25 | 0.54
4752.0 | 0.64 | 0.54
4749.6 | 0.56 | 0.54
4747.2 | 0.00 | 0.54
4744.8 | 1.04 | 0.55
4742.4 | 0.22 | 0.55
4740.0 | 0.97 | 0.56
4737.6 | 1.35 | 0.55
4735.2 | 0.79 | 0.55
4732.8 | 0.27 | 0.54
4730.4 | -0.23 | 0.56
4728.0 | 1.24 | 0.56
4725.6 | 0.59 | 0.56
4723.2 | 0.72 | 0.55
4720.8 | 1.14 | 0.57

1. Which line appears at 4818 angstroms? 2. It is [O II] 3727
